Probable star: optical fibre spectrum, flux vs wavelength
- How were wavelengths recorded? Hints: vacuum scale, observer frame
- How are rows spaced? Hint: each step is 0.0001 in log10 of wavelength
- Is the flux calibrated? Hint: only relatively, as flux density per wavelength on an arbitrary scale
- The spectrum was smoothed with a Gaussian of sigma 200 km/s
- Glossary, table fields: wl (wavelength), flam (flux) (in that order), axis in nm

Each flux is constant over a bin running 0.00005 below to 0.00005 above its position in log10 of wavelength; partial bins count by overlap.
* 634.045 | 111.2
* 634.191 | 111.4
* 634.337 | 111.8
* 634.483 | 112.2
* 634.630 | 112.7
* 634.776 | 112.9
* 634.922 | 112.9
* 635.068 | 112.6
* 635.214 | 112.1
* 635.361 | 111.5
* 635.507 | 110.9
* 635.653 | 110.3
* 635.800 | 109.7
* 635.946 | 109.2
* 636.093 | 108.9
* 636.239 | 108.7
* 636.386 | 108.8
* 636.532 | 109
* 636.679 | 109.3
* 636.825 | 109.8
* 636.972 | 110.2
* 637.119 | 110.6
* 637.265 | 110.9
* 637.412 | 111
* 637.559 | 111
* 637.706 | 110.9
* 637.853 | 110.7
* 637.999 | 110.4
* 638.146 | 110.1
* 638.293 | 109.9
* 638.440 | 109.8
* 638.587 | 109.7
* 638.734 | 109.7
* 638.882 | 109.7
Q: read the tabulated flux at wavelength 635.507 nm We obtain 110.9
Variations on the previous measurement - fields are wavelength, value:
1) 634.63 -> 112.7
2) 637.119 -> 110.6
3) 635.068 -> 112.6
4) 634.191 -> 111.4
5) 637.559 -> 111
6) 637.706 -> 110.9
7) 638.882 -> 109.7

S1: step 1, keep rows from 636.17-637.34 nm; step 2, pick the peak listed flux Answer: 110.9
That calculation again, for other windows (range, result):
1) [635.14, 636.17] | 112.1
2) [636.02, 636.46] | 108.9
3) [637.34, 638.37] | 111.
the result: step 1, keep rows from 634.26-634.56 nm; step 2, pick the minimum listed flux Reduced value 111.8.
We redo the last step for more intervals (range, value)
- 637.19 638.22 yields 110.1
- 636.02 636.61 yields 108.7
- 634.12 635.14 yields 111.4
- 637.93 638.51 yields 109.8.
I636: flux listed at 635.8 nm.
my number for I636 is 109.7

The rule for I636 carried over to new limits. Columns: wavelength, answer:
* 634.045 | 111.2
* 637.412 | 111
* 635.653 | 110.3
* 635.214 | 112.1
